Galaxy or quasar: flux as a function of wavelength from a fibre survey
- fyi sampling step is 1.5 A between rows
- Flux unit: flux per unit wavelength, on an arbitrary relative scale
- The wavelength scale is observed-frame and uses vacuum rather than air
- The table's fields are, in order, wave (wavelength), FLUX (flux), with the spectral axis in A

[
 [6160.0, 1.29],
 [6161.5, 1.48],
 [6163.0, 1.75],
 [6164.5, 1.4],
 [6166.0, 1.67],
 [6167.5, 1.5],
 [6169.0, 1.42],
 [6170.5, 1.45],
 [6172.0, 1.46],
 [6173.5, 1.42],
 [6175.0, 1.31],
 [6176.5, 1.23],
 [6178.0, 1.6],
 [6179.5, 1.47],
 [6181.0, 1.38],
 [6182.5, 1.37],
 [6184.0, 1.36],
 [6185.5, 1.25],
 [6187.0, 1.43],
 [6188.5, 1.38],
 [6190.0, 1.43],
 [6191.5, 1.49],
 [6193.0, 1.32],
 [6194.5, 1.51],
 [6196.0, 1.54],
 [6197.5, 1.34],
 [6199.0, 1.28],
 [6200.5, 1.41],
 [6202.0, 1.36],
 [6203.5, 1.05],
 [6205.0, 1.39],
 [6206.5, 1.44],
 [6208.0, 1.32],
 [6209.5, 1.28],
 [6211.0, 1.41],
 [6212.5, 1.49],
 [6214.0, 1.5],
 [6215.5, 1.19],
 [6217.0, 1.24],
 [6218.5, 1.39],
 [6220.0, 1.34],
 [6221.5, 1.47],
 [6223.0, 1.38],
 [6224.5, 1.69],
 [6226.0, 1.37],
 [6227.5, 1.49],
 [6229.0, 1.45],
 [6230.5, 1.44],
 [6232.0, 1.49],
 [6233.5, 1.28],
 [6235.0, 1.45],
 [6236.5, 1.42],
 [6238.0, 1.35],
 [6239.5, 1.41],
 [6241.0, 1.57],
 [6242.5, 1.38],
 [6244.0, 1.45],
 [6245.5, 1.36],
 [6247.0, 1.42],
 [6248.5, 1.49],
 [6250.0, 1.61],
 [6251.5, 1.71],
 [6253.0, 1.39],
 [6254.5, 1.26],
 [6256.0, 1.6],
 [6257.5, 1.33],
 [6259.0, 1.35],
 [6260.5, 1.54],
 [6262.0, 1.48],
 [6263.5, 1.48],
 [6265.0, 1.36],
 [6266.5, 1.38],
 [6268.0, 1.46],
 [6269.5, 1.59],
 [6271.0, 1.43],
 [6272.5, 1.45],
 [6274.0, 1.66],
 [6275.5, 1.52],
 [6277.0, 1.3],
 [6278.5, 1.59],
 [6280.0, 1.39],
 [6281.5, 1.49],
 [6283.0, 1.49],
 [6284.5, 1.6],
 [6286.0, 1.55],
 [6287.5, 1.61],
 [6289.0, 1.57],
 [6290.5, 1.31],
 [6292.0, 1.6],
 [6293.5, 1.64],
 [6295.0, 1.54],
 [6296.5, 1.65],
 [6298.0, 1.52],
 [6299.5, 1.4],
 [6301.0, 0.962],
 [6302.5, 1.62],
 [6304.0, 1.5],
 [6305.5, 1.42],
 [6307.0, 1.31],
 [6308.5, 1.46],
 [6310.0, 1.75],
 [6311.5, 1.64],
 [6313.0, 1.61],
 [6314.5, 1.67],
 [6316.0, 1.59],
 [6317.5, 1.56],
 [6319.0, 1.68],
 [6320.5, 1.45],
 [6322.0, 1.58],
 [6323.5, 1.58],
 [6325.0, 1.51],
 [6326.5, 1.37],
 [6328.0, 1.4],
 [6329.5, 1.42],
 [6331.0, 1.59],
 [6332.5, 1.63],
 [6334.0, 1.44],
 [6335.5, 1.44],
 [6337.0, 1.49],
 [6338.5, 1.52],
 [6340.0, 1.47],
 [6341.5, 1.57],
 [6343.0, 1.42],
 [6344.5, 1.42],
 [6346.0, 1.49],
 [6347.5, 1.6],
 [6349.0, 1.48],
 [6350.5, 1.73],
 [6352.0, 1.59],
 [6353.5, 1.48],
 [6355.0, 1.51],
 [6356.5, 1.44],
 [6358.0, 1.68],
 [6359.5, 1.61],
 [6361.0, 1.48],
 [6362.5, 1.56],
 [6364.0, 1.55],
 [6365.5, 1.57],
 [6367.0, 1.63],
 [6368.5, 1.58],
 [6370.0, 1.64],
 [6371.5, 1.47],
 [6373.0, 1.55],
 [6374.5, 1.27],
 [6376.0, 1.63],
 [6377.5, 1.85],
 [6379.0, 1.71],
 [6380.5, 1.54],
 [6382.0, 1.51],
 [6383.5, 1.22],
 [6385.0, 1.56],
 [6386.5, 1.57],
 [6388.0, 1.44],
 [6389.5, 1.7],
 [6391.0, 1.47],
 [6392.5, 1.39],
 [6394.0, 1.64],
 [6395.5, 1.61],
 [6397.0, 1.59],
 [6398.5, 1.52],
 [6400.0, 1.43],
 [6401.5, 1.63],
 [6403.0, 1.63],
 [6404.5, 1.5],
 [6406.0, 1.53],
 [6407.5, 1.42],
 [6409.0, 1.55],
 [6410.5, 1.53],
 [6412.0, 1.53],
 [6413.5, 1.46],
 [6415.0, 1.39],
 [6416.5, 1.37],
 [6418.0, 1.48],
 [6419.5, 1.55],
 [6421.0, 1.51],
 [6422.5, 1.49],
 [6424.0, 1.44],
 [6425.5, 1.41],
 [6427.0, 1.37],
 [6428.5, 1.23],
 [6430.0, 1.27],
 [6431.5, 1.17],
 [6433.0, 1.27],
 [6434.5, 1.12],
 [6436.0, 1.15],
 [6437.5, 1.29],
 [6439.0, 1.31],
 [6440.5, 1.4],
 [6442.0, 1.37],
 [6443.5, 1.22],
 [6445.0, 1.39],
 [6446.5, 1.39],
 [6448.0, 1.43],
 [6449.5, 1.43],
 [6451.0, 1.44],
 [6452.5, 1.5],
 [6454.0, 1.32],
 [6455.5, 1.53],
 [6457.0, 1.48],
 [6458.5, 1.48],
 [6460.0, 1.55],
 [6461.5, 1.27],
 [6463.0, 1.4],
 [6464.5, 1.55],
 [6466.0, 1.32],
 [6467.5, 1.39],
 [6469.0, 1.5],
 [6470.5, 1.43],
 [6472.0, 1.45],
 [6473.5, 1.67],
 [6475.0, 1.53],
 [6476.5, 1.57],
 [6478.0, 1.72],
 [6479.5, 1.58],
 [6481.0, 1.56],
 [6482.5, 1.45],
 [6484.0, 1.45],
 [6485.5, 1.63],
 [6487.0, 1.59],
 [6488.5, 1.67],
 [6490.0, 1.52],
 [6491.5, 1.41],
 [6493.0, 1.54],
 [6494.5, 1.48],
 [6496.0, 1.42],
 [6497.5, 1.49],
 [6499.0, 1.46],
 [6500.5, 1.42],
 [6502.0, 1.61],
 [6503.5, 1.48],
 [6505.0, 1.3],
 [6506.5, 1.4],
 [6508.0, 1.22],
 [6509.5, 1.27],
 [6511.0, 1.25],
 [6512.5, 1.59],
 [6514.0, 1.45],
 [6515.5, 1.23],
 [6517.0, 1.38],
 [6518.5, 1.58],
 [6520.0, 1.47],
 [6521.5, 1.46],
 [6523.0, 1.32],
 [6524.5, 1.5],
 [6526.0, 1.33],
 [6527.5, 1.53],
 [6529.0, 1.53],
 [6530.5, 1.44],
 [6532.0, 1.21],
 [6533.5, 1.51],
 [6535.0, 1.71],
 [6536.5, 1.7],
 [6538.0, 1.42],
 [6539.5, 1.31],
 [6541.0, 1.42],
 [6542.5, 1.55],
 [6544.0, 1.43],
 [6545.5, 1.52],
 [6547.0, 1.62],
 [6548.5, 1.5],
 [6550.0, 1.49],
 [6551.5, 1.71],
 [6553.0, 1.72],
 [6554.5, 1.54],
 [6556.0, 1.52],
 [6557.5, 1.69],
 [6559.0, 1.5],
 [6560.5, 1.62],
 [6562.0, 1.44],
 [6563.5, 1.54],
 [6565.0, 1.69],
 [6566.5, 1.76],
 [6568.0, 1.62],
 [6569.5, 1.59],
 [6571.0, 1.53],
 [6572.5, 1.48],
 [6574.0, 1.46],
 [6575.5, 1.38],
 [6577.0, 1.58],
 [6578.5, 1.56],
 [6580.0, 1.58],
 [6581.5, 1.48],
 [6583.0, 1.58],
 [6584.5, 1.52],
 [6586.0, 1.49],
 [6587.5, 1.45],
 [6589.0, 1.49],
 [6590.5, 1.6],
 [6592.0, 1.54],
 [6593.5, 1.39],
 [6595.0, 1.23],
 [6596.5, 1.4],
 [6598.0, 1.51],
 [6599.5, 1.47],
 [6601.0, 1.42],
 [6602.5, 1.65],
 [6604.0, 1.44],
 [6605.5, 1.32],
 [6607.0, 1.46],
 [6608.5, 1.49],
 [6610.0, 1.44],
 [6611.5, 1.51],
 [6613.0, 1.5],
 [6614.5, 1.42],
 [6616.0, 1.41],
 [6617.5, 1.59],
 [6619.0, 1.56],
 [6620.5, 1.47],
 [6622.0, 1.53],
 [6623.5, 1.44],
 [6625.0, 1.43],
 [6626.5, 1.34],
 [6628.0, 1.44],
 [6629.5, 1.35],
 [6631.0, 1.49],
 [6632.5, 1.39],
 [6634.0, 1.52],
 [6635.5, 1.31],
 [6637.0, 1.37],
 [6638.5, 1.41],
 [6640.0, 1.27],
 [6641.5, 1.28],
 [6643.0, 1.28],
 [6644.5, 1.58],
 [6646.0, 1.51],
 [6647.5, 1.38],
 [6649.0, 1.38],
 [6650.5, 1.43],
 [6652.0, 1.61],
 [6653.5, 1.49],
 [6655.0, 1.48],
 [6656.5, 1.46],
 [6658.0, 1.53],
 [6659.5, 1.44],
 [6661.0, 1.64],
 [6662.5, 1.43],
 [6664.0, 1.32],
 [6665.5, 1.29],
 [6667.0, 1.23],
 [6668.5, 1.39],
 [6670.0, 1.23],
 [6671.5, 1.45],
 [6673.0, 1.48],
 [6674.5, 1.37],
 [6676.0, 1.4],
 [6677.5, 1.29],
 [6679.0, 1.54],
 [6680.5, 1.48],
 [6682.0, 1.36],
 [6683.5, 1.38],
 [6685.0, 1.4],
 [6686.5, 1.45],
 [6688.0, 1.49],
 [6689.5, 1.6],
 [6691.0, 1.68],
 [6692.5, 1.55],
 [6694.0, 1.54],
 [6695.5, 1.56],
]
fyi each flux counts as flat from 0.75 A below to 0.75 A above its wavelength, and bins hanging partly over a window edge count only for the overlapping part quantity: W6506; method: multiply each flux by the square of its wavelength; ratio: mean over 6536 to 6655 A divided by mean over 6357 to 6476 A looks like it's 1.1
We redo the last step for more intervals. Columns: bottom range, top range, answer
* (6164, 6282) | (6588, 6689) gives 1.15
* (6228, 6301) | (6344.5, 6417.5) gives 1.08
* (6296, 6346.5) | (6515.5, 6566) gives 1.08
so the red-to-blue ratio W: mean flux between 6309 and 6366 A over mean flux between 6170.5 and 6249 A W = 1.10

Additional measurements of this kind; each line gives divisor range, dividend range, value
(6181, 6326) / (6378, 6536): 1.00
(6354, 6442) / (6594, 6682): 0.97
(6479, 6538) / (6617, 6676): 0.97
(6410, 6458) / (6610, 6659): 1.04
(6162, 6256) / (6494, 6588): 1.05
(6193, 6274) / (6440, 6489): 1.04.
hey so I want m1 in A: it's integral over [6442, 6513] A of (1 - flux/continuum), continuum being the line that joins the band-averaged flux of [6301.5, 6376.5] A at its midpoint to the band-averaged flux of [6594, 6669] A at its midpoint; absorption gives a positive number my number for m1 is 1.1 A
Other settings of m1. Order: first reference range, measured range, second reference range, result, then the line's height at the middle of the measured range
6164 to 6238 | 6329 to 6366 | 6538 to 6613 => -2.1 A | 1.45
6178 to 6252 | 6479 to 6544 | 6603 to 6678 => -1.8 A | 1.42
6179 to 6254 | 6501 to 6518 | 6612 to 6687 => 0.4 A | 1.42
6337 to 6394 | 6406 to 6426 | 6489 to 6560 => 0.6 A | 1.52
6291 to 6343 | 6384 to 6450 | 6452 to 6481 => 2.8 A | 1.5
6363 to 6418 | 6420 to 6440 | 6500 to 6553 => 2.6 A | 1.51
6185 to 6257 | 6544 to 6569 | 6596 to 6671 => -2.7 A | 1.43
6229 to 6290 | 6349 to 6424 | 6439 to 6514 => -3.8 A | 1.46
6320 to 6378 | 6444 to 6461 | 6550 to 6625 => 0.9 A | 1.52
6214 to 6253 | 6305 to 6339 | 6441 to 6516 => -2.0 A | 1.44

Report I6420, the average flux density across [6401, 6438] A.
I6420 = 1.41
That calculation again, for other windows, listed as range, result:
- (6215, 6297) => 1.46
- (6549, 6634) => 1.5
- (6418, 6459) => 1.37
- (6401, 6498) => 1.45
